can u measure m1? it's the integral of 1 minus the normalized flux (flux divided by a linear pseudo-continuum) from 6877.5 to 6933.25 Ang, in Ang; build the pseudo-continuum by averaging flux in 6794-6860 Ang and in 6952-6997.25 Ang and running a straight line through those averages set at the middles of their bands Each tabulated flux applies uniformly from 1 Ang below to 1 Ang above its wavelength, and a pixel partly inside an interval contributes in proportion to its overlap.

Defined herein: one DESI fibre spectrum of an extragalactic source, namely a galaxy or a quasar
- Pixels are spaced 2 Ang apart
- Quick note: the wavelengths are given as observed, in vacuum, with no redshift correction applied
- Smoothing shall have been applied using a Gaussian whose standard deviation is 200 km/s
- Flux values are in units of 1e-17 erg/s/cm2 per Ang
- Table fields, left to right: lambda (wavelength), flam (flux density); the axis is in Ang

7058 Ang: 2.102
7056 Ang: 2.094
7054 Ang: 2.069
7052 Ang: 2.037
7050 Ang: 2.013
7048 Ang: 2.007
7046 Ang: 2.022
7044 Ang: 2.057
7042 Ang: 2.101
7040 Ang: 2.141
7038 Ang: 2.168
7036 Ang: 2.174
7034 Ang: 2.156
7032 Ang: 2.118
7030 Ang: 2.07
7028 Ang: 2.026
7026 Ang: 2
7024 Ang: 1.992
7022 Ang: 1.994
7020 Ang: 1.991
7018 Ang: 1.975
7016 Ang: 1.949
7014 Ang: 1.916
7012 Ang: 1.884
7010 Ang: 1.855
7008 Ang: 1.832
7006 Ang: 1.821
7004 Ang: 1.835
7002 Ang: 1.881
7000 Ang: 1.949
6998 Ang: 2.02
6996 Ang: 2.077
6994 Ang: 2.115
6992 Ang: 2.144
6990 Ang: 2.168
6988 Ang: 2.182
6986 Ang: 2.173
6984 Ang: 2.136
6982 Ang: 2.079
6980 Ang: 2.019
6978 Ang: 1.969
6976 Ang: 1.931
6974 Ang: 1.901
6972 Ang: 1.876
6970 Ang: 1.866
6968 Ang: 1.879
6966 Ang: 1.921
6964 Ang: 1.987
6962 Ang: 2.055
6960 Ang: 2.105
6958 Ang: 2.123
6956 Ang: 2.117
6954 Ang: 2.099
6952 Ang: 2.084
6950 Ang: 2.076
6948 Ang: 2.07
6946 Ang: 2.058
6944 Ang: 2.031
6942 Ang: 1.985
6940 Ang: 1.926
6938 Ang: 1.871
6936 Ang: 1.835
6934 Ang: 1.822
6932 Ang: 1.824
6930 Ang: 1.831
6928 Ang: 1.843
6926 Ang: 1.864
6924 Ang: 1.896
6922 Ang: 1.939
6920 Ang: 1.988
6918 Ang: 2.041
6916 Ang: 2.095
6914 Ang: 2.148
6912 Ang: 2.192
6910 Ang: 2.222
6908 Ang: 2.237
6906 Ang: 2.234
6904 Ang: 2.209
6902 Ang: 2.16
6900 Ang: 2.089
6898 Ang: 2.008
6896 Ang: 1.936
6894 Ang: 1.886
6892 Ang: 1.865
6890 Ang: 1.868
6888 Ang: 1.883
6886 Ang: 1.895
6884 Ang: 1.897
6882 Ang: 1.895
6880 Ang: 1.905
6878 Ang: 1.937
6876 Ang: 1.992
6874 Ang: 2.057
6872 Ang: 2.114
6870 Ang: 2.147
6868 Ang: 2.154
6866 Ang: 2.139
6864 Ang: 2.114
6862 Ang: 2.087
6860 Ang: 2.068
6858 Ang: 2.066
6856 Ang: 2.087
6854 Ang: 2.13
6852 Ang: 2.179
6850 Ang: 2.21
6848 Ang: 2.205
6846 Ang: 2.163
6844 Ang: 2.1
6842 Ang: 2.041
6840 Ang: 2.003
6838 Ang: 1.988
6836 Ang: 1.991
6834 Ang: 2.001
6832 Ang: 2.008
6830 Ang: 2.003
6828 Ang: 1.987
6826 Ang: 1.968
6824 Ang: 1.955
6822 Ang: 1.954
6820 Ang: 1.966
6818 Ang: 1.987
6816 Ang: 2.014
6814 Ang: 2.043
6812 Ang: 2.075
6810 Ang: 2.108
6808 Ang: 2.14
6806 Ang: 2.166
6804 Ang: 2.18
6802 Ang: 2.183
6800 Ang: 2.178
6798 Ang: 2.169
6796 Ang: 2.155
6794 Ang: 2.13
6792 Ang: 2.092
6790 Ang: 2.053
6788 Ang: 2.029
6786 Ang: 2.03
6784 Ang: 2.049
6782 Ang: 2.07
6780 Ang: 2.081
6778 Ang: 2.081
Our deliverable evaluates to 1.8 Ang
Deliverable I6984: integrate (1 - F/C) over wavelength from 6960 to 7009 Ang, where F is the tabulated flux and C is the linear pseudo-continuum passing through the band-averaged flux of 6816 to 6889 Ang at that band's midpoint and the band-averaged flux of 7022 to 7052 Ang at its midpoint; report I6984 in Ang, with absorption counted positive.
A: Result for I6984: 1.57 Ang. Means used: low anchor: 2.04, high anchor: 2.07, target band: 1.99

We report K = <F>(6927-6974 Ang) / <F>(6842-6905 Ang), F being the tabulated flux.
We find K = 0.96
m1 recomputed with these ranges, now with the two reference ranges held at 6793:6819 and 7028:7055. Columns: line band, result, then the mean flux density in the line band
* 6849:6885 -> 0.7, 2.07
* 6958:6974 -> 1.0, 1.96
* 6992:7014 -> 1.6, 1.94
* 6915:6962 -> 2.6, 1.98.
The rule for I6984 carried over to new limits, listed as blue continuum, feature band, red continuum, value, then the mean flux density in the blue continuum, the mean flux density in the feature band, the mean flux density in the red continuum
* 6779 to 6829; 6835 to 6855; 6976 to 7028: -0.4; 2.07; 2.1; 2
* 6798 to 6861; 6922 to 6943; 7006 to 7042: 1.7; 2.07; 1.87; 2.01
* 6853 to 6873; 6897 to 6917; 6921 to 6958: -1.3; 2.11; 2.16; 1.96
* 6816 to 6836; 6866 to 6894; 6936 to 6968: 0.4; 1.98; 1.97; 2.02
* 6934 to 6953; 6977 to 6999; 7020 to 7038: -0.8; 1.98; 2.1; 2.07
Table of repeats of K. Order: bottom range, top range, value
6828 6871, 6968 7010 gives 0.95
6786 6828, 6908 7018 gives 0.96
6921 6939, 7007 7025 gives 1.04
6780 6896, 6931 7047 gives 0.98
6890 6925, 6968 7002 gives 0.98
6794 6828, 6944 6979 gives 0.97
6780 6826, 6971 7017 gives 0.96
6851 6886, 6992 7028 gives 0.95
